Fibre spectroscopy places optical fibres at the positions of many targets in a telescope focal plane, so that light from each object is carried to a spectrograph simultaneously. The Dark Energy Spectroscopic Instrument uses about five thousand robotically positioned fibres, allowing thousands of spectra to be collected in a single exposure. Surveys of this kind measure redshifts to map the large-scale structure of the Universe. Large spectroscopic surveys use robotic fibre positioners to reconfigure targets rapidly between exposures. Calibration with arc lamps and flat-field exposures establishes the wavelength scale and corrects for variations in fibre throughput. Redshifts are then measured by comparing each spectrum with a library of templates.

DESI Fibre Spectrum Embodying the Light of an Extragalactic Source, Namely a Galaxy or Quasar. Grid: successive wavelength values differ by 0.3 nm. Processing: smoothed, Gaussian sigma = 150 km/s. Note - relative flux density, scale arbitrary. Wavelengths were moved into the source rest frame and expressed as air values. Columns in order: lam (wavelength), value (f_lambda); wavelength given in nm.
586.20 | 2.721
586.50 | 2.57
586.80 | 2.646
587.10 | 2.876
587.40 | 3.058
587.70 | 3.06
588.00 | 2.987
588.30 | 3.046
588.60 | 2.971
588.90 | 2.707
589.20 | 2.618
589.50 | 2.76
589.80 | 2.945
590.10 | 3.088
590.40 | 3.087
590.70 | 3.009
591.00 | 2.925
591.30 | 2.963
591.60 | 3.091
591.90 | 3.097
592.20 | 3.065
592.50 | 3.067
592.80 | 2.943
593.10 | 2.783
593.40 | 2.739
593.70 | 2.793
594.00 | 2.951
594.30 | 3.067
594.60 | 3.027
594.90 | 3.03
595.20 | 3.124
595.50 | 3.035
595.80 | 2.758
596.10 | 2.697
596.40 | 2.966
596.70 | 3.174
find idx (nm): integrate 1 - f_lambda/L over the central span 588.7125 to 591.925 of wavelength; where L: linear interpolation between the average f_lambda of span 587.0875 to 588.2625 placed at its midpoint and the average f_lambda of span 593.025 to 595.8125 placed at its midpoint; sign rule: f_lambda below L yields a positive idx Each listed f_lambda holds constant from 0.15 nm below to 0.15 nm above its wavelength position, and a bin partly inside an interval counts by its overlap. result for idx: 0.06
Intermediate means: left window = 3.01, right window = 2.94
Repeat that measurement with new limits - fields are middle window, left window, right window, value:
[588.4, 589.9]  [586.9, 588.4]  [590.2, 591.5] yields 0.10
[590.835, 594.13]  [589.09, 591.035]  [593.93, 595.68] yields 0.04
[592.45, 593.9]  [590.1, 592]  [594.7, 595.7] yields 0.09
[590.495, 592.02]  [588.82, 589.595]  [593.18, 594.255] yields -0.14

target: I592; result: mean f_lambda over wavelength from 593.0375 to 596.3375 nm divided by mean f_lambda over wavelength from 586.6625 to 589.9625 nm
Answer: 1.0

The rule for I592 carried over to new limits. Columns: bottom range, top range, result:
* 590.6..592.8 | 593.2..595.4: 0.98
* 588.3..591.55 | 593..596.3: 1.00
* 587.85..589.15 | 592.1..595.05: 1.01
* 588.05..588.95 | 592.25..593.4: 0.99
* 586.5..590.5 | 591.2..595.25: 1.03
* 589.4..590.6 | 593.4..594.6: 0.98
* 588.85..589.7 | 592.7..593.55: 1.04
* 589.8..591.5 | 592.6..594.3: 0.95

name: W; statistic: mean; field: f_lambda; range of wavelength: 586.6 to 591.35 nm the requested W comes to 2.92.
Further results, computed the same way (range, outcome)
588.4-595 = 2.94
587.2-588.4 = 3.03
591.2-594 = 2.95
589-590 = 2.79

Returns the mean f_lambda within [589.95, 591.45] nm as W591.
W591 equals 3.01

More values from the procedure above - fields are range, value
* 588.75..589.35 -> 2.66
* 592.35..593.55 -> 2.88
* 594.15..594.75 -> 3.05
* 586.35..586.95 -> 2.61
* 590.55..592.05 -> 3.02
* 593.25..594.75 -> 2.92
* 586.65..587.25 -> 2.76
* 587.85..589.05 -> 2.93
